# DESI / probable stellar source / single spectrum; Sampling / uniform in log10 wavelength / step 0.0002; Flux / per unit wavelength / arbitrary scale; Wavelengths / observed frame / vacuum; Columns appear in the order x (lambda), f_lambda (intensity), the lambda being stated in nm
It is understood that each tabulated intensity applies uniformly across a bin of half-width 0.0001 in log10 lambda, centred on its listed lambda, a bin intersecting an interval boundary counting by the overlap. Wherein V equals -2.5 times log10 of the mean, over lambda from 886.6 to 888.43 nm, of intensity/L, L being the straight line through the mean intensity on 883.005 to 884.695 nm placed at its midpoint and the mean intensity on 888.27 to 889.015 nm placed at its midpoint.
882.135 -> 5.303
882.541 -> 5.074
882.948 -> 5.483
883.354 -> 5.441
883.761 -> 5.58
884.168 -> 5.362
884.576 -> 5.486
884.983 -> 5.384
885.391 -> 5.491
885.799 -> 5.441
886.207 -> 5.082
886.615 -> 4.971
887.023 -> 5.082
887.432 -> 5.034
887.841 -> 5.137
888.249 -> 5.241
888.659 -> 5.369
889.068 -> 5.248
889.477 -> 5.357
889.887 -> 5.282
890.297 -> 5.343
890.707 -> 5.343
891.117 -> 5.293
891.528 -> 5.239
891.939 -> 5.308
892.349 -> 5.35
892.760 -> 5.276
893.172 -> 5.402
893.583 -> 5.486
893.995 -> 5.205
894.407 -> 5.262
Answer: 0.05 mag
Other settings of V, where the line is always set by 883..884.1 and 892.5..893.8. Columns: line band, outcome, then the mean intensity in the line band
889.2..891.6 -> 0.02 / 5.31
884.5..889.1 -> 0.04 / 5.24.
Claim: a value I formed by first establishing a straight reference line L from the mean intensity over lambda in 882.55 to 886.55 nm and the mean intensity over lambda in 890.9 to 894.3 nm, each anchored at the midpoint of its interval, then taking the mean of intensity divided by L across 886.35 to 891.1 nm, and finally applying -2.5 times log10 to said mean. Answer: 0.03 mag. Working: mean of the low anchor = 5.38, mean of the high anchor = 5.32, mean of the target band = 5.22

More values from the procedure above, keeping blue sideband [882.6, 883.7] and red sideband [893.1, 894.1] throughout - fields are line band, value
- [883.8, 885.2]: -0.002 mag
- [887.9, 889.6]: 0.022 mag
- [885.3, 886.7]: 0.033 mag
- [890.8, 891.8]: 0.023 mag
